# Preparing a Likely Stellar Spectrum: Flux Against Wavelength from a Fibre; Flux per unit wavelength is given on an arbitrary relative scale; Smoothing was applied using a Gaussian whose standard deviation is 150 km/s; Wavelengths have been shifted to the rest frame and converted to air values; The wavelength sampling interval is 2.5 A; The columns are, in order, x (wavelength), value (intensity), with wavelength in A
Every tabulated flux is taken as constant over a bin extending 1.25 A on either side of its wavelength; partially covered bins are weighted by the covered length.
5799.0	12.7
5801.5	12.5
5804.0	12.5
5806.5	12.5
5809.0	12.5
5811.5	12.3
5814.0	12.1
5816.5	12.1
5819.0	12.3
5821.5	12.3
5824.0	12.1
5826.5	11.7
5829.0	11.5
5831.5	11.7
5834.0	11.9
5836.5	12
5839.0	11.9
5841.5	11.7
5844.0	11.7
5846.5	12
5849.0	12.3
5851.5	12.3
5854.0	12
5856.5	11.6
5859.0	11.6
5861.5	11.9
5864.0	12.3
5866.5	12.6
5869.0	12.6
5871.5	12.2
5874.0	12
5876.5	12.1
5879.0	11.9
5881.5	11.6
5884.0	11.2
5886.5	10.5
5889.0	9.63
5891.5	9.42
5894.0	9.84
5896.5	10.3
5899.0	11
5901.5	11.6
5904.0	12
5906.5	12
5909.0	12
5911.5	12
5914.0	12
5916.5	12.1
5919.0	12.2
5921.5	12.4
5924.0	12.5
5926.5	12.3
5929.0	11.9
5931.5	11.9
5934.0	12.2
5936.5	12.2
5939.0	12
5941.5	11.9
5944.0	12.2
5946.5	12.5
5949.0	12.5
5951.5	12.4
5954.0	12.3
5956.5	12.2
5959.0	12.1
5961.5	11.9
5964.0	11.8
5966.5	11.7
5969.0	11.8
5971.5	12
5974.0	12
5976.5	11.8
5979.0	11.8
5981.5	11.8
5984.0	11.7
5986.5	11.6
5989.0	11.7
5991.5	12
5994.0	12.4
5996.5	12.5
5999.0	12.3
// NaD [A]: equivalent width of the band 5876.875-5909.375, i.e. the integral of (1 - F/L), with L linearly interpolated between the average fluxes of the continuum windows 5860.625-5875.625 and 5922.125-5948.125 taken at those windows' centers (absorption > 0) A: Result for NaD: 3.3 A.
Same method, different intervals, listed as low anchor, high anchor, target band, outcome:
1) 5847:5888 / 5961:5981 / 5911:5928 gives -0.49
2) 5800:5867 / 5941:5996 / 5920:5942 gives -0.23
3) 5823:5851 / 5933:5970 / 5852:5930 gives 2.13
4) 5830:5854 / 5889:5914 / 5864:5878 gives -0.92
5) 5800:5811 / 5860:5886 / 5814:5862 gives 1.25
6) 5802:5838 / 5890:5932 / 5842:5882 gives -0.57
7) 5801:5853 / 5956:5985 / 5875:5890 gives 1.01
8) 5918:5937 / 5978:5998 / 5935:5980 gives 0.04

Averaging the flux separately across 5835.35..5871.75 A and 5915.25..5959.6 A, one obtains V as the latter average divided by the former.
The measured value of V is 1.01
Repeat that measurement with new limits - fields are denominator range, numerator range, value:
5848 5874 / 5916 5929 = 1.01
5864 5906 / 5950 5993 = 1.05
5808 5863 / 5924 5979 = 1.01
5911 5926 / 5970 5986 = 0.97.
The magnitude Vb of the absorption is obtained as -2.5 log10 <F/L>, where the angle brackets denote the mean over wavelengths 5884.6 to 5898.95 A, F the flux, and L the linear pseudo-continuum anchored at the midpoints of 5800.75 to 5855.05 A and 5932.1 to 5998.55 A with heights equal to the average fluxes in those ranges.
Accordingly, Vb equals 0.195 mag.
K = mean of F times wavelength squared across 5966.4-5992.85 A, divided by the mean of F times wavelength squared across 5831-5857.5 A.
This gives 1.04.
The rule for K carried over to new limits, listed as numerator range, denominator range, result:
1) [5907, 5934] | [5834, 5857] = 1.04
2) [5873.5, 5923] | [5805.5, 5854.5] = 0.97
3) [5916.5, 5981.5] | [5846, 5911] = 1.07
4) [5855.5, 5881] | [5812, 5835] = 1.02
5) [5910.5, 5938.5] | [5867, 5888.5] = 1.05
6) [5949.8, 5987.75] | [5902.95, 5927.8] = 1.00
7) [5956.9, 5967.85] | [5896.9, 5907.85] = 1.05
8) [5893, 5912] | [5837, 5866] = 0.96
